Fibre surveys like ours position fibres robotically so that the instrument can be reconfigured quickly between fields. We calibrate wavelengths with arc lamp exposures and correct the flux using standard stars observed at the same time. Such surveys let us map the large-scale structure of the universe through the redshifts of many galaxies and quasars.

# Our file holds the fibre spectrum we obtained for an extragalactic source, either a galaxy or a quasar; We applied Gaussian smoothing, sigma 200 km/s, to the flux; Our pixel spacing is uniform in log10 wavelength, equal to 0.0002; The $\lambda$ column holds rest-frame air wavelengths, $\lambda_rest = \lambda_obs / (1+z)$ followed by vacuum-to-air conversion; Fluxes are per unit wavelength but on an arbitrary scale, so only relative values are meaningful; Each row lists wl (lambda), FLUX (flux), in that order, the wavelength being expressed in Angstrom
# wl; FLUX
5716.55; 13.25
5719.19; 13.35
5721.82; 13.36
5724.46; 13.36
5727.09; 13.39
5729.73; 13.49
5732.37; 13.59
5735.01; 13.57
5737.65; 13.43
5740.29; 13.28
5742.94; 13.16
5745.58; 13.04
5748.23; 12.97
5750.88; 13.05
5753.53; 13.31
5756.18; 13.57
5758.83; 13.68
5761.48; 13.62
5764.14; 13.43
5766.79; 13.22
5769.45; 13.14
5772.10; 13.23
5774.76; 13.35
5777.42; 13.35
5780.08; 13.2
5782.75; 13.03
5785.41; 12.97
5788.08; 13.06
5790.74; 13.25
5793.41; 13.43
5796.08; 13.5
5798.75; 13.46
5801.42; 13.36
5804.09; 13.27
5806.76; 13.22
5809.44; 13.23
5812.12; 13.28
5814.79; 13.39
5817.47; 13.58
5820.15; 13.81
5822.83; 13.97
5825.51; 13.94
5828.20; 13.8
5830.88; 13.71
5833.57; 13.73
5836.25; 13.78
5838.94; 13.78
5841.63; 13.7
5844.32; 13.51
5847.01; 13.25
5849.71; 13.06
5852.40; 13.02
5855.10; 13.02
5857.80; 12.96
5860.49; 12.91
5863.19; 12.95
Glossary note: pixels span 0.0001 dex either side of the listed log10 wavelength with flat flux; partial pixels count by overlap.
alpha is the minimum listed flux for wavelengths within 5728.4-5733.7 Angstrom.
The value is 13.49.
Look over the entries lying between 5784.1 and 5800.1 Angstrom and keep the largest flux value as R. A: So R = 13.5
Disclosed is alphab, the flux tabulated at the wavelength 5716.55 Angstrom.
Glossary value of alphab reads 13.25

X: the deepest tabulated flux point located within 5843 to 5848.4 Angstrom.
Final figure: 13.25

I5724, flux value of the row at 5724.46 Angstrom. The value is 13.36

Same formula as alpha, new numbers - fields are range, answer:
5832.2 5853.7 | 13.02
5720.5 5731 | 13.36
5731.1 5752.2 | 12.97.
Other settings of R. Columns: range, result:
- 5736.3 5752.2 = 13.43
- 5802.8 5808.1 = 13.27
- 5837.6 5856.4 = 13.78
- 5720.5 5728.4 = 13.39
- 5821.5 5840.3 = 13.97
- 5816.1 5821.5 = 13.81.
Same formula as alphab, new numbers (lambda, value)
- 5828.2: 13.8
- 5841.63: 13.7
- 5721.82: 13.36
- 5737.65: 13.43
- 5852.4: 13.02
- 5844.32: 13.51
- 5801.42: 13.36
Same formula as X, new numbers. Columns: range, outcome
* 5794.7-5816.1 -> 13.22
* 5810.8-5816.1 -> 13.28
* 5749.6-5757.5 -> 13.05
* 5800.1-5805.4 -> 13.27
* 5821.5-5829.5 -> 13.8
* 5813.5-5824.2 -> 13.39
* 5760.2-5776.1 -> 13.14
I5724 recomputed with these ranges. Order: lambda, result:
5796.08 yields 13.5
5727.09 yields 13.39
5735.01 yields 13.57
